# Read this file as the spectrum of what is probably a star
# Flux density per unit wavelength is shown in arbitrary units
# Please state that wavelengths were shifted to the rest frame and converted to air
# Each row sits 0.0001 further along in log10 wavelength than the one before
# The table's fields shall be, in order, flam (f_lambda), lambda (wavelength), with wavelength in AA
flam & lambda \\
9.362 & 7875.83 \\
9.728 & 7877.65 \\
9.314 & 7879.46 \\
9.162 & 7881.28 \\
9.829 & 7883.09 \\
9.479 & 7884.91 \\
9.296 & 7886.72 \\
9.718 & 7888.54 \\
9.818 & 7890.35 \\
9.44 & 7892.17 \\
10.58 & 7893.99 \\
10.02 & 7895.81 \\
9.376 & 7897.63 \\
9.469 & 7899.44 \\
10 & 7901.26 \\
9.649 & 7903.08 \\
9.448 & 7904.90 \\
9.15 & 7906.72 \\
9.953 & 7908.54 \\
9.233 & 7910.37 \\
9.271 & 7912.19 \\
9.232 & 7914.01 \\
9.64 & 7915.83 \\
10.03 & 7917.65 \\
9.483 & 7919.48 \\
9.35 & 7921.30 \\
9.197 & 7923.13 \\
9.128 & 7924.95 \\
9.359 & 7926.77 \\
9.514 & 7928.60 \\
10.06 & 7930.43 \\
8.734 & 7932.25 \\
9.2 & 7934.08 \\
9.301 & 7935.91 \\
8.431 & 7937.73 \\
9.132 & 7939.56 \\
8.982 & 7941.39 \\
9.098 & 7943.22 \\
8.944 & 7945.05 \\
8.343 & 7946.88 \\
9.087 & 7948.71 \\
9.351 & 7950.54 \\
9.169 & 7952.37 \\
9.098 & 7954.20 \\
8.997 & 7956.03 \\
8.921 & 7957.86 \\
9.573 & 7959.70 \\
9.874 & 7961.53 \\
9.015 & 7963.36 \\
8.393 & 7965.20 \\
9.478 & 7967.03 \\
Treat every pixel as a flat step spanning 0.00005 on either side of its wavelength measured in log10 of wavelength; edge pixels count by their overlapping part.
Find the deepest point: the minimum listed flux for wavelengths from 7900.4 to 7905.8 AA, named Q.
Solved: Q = 9.448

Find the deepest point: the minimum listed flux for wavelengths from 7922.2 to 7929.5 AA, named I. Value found 9.128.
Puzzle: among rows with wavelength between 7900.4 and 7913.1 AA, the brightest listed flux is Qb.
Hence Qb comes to 10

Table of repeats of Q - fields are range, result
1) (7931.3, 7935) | 8.734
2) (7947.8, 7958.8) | 8.921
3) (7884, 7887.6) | 9.296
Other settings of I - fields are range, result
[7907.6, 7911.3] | 9.233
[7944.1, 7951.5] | 8.343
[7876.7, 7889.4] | 9.162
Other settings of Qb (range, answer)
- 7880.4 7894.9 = 10.58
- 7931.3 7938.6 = 9.301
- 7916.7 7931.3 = 10.06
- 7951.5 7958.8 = 9.169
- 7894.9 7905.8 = 10.02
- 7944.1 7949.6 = 9.087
